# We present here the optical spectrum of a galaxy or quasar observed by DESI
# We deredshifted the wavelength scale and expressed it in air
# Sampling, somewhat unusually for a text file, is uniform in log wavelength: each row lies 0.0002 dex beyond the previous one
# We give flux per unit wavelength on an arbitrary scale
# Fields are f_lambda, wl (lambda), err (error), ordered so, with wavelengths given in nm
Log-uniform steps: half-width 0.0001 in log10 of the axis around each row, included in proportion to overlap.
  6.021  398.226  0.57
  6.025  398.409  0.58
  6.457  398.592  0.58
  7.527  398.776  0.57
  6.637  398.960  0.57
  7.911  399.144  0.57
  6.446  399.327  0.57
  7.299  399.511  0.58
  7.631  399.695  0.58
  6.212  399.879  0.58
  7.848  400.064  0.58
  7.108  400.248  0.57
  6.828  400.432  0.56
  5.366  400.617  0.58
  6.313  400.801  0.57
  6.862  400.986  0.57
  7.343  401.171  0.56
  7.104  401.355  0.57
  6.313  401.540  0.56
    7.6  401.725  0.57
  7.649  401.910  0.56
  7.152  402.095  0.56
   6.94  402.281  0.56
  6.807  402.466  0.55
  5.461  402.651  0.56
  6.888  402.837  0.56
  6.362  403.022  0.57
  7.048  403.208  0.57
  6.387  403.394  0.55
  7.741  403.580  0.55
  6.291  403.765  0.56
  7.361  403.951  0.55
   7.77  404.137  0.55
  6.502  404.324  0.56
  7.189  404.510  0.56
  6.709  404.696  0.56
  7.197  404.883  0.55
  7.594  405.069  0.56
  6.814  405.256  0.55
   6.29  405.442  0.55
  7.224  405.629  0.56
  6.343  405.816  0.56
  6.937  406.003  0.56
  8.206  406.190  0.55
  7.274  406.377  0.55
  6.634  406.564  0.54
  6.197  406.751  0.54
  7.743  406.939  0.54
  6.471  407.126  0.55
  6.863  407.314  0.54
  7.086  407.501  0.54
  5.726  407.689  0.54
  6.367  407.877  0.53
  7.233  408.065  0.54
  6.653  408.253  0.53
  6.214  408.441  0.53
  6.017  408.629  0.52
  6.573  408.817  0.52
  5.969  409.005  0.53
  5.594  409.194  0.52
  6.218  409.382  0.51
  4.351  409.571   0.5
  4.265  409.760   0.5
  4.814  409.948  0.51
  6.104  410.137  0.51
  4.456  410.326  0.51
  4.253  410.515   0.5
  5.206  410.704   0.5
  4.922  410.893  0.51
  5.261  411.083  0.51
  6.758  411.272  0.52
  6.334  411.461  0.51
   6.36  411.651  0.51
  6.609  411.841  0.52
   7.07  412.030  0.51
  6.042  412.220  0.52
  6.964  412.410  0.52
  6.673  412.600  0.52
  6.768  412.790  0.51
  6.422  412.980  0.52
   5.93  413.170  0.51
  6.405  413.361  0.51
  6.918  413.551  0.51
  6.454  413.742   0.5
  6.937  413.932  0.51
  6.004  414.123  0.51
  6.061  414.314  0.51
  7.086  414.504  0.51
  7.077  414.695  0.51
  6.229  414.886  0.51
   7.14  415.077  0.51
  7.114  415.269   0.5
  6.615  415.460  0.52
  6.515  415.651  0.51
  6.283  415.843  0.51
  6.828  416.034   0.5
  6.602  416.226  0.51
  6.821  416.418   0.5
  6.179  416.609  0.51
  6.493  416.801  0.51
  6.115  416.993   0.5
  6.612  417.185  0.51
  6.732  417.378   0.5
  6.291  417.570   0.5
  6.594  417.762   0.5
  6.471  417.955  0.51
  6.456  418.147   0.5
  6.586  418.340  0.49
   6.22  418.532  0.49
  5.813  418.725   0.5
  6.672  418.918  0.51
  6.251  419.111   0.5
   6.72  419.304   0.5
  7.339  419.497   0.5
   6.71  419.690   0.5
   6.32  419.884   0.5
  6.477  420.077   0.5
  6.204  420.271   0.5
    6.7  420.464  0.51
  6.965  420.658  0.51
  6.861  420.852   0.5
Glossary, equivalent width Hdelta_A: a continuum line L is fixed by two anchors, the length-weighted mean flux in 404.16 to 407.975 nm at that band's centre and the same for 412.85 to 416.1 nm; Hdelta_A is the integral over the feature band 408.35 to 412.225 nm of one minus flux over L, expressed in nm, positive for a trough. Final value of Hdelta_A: 0.61 nm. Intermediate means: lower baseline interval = 6.88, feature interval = 5.68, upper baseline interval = 6.59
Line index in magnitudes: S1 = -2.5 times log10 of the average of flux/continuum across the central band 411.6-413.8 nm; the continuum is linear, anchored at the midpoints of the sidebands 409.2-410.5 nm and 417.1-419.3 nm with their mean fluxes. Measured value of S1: -0.19 mag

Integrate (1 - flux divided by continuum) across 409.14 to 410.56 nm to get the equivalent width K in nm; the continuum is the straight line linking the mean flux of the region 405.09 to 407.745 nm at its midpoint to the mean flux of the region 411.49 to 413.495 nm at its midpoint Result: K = 0.35 nm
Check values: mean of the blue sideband 6.88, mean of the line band 5.02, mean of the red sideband 6.52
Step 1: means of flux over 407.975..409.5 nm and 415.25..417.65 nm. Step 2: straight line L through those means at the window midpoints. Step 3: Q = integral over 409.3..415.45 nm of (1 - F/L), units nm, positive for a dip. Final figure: 0.28 nm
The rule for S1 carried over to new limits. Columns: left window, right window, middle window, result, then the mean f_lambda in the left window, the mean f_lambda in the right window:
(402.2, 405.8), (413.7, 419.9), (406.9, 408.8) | 0.03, 6.86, 6.56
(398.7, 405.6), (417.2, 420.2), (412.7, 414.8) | 0.01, 6.93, 6.51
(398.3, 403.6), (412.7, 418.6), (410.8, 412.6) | 0.06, 6.86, 6.55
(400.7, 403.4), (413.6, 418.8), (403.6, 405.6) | -0.04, 6.82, 6.54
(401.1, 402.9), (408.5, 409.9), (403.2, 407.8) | -0.11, 6.92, 5.56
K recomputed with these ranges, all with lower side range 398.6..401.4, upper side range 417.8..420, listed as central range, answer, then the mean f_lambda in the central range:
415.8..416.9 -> 0.00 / 6.55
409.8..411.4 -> 0.36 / 5.22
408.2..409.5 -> 0.12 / 6.13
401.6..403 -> 0.00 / 6.89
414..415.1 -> 0.01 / 6.57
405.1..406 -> 0.01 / 6.76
